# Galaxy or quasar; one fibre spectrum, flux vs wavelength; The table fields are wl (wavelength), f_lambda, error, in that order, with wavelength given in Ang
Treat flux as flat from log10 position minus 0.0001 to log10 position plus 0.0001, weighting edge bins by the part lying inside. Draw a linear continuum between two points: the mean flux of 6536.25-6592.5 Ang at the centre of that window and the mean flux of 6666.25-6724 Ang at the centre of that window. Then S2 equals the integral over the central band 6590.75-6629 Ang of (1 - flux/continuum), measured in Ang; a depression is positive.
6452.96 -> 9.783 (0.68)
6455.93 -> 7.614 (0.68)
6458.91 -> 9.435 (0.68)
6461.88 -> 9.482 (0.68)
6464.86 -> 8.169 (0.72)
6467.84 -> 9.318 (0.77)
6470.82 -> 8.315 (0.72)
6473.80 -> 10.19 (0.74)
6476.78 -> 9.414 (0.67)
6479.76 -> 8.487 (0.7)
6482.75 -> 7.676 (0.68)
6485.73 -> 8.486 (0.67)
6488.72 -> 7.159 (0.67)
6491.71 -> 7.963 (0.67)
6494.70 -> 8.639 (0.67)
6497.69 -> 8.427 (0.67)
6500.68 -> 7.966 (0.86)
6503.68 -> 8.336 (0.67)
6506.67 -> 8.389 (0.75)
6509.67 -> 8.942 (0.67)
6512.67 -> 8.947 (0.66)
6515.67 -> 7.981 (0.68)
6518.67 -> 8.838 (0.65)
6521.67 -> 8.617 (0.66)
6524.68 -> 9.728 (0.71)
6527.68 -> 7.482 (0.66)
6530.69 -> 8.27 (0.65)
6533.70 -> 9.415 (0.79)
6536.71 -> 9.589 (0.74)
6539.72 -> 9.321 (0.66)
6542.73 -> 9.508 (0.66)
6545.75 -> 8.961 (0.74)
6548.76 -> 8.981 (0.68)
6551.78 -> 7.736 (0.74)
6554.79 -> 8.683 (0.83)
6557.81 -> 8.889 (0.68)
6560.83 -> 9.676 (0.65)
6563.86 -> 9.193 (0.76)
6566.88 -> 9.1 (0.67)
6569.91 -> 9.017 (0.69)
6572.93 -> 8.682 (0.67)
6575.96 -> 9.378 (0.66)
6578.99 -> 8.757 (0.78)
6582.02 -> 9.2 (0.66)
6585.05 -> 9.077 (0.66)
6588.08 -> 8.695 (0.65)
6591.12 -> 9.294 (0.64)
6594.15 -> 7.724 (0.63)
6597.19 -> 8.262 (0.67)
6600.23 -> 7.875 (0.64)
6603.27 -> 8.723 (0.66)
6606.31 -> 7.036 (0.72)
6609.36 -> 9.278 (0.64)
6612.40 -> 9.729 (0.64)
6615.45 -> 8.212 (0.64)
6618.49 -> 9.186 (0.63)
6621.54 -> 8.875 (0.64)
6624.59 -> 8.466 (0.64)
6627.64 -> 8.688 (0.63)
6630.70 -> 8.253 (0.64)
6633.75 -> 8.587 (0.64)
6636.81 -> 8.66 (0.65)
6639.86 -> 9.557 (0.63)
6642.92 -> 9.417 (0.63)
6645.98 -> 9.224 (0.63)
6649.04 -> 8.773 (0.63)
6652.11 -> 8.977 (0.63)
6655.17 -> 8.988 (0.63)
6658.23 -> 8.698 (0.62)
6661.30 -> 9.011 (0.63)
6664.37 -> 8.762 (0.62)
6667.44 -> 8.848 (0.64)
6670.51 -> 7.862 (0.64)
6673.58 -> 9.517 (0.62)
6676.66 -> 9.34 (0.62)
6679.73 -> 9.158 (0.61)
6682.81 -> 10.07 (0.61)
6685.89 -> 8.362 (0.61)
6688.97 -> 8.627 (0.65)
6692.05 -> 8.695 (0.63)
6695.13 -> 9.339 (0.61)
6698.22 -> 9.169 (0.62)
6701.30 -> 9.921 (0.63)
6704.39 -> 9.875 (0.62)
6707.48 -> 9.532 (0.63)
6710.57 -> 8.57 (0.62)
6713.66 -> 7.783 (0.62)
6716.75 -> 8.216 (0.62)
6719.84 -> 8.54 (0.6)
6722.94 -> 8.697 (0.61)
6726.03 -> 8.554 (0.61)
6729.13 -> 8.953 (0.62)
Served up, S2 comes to 2.0 Ang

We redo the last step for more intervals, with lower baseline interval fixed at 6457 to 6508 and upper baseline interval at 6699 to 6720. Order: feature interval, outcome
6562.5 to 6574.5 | -0.4 Ang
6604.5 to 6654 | 0.1 Ang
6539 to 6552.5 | -0.4 Ang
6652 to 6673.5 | 0.3 Ang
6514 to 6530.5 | 0.2 Ang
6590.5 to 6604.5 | 0.7 Ang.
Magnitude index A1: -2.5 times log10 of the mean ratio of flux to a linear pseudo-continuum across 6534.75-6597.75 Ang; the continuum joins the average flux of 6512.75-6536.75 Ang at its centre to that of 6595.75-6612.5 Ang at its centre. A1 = -0.05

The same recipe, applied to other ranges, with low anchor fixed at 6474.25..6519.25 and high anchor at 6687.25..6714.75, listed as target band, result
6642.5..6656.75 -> -0.02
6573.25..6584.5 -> -0.05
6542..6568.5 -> -0.04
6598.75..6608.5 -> 0.10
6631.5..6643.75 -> -0.02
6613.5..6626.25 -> 0.01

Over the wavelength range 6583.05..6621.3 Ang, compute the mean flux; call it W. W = 8.61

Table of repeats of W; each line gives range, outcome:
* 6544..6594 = 8.93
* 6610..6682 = 8.92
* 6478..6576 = 8.67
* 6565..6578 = 9.04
